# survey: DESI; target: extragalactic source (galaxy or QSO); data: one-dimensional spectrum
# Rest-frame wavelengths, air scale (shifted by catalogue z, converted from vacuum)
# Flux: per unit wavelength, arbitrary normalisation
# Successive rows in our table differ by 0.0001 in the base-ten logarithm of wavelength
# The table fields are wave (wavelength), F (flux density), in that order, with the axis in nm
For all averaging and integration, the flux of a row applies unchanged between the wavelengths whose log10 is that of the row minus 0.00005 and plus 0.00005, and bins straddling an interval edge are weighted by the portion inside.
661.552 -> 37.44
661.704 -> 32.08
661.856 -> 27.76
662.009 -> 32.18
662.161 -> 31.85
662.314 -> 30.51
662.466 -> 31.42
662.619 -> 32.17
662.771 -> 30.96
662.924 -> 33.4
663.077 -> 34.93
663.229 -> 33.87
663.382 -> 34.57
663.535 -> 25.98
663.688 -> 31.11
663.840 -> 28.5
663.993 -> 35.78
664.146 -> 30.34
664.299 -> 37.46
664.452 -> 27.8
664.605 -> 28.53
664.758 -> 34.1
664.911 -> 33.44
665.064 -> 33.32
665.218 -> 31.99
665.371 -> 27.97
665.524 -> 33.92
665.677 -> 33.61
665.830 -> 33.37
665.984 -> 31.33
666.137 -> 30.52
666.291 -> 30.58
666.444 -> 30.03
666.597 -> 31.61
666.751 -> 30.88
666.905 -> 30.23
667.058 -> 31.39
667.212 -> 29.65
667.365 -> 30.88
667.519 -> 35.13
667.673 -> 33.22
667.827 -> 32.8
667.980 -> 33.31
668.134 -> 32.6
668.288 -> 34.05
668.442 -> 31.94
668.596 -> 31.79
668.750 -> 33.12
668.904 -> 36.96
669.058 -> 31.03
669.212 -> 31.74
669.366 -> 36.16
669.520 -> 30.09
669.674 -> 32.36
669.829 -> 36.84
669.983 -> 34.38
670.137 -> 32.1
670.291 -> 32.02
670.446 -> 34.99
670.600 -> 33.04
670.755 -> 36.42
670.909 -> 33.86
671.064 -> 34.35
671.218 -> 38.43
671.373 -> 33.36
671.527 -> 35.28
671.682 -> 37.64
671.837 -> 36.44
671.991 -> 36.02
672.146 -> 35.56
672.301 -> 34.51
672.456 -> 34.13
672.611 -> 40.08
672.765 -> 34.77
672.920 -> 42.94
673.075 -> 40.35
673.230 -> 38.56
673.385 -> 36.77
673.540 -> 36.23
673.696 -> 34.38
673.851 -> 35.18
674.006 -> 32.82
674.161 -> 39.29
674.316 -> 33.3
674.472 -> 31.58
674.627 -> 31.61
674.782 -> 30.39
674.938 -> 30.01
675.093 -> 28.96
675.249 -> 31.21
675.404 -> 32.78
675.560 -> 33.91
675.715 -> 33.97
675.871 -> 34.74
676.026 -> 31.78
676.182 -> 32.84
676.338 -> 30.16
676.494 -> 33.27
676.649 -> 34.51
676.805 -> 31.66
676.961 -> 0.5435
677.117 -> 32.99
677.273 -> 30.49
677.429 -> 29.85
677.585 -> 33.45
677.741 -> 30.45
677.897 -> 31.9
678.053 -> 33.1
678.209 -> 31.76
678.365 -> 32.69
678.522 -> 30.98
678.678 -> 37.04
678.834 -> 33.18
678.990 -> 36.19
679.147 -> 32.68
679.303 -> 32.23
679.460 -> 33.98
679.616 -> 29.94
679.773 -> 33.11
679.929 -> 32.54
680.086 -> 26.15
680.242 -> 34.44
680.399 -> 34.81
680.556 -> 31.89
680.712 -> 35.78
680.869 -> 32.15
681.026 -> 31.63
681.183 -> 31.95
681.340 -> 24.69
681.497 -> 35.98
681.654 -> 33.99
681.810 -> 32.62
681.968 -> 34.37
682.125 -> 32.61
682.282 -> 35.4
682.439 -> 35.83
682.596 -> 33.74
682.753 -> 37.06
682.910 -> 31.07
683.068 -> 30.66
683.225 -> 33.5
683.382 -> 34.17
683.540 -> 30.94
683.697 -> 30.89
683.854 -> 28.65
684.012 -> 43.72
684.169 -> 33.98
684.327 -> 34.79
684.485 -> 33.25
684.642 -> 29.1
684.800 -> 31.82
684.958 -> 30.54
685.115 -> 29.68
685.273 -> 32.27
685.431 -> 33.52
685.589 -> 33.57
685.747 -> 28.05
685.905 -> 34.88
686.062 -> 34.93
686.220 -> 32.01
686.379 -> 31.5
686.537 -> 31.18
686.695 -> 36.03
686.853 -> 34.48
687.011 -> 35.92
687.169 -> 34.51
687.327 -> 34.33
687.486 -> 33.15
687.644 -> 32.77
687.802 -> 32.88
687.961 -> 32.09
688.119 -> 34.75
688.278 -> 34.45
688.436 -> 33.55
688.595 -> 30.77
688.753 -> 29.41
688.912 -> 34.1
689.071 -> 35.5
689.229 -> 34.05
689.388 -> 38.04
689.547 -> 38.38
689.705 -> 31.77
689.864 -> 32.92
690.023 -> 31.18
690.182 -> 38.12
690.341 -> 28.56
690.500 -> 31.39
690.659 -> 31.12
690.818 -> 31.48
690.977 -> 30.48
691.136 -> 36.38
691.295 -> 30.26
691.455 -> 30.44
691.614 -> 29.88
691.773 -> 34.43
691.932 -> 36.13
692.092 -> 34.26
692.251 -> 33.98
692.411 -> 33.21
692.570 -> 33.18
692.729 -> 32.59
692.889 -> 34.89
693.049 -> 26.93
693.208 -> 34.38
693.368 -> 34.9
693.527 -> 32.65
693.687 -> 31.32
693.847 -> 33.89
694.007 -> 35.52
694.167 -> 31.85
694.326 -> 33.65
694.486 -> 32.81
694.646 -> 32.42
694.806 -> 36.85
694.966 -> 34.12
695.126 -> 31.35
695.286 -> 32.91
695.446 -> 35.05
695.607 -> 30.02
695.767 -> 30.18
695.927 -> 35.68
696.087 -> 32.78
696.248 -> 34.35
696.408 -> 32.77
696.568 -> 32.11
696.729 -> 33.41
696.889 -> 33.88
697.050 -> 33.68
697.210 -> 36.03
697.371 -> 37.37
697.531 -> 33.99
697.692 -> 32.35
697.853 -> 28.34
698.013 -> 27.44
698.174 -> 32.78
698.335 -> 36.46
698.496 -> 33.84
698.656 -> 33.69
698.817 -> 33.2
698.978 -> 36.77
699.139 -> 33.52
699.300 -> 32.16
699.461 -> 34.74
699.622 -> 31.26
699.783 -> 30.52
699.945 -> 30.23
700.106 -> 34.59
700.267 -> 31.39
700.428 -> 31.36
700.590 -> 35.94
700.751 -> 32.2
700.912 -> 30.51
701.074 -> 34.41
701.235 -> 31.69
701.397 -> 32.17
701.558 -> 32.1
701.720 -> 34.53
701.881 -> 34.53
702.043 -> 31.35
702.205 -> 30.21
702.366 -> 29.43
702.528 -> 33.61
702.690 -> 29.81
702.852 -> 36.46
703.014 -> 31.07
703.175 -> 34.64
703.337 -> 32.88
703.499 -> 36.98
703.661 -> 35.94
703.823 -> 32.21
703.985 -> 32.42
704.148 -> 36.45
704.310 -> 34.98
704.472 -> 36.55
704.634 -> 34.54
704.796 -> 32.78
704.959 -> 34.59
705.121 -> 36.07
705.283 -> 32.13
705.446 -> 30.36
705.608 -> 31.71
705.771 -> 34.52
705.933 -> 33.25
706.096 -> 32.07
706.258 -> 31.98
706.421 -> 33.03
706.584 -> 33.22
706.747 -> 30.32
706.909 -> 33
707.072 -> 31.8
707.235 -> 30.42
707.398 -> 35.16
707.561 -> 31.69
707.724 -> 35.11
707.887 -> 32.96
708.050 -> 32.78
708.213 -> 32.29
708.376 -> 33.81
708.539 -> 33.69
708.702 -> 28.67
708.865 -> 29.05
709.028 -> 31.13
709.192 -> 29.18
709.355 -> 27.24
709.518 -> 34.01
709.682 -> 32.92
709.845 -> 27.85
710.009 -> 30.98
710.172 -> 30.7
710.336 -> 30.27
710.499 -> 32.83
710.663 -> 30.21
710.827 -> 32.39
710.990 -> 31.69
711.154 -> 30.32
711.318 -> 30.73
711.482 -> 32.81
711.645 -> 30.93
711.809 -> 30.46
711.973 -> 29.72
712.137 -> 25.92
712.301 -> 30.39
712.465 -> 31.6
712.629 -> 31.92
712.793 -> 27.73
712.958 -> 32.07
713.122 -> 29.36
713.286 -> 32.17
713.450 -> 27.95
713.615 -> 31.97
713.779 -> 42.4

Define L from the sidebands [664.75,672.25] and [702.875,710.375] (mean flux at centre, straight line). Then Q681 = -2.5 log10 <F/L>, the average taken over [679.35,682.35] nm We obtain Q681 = 0.02 mag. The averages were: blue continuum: 33.2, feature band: 32.5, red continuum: 32.6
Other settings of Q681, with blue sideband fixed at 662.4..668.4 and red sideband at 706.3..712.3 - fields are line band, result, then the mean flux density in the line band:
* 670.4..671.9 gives -0.11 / 35.4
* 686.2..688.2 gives -0.06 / 33.5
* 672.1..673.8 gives -0.17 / 37.1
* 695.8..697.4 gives -0.08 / 34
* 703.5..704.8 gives -0.11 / 34.7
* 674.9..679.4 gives 0.01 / 31.4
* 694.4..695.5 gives -0.07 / 33.6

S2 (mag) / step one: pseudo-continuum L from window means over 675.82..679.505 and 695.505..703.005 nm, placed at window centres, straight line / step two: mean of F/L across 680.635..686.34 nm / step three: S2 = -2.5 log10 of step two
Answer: -0.04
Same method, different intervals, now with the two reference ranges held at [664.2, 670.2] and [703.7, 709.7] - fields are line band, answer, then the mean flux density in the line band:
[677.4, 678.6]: 0.02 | 31.8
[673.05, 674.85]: -0.08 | 34.9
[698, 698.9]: -0.02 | 33.3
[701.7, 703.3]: 0.00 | 32.5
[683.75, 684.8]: -0.04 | 33.7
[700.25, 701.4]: 0.00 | 32.5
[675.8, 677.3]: 0.11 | 29.2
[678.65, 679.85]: -0.03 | 33.4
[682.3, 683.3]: -0.04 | 33.8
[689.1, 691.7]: -0.01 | 32.8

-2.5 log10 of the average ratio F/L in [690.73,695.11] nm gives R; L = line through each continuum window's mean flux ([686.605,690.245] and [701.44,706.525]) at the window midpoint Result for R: 0.03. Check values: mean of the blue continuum 34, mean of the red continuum 33.3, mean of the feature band 33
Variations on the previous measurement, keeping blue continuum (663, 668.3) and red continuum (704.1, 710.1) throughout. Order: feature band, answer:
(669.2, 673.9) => -0.11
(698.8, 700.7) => -0.02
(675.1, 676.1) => -0.02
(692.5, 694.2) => -0.02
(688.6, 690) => -0.06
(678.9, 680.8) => -0.02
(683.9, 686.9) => -0.03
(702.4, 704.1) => -0.04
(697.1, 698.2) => -0.01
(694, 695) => -0.05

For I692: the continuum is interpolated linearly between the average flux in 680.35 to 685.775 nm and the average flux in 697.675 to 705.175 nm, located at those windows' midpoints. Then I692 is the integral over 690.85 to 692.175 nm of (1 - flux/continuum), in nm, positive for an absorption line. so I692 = 0.01 nm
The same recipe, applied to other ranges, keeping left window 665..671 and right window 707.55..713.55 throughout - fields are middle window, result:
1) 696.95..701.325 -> -0.221 nm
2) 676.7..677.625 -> 0.166 nm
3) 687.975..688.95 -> -0.028 nm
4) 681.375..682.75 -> -0.091 nm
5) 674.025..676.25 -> -0.019 nm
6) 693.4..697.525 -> -0.256 nm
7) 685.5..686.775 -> -0.035 nm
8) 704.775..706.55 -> -0.104 nm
